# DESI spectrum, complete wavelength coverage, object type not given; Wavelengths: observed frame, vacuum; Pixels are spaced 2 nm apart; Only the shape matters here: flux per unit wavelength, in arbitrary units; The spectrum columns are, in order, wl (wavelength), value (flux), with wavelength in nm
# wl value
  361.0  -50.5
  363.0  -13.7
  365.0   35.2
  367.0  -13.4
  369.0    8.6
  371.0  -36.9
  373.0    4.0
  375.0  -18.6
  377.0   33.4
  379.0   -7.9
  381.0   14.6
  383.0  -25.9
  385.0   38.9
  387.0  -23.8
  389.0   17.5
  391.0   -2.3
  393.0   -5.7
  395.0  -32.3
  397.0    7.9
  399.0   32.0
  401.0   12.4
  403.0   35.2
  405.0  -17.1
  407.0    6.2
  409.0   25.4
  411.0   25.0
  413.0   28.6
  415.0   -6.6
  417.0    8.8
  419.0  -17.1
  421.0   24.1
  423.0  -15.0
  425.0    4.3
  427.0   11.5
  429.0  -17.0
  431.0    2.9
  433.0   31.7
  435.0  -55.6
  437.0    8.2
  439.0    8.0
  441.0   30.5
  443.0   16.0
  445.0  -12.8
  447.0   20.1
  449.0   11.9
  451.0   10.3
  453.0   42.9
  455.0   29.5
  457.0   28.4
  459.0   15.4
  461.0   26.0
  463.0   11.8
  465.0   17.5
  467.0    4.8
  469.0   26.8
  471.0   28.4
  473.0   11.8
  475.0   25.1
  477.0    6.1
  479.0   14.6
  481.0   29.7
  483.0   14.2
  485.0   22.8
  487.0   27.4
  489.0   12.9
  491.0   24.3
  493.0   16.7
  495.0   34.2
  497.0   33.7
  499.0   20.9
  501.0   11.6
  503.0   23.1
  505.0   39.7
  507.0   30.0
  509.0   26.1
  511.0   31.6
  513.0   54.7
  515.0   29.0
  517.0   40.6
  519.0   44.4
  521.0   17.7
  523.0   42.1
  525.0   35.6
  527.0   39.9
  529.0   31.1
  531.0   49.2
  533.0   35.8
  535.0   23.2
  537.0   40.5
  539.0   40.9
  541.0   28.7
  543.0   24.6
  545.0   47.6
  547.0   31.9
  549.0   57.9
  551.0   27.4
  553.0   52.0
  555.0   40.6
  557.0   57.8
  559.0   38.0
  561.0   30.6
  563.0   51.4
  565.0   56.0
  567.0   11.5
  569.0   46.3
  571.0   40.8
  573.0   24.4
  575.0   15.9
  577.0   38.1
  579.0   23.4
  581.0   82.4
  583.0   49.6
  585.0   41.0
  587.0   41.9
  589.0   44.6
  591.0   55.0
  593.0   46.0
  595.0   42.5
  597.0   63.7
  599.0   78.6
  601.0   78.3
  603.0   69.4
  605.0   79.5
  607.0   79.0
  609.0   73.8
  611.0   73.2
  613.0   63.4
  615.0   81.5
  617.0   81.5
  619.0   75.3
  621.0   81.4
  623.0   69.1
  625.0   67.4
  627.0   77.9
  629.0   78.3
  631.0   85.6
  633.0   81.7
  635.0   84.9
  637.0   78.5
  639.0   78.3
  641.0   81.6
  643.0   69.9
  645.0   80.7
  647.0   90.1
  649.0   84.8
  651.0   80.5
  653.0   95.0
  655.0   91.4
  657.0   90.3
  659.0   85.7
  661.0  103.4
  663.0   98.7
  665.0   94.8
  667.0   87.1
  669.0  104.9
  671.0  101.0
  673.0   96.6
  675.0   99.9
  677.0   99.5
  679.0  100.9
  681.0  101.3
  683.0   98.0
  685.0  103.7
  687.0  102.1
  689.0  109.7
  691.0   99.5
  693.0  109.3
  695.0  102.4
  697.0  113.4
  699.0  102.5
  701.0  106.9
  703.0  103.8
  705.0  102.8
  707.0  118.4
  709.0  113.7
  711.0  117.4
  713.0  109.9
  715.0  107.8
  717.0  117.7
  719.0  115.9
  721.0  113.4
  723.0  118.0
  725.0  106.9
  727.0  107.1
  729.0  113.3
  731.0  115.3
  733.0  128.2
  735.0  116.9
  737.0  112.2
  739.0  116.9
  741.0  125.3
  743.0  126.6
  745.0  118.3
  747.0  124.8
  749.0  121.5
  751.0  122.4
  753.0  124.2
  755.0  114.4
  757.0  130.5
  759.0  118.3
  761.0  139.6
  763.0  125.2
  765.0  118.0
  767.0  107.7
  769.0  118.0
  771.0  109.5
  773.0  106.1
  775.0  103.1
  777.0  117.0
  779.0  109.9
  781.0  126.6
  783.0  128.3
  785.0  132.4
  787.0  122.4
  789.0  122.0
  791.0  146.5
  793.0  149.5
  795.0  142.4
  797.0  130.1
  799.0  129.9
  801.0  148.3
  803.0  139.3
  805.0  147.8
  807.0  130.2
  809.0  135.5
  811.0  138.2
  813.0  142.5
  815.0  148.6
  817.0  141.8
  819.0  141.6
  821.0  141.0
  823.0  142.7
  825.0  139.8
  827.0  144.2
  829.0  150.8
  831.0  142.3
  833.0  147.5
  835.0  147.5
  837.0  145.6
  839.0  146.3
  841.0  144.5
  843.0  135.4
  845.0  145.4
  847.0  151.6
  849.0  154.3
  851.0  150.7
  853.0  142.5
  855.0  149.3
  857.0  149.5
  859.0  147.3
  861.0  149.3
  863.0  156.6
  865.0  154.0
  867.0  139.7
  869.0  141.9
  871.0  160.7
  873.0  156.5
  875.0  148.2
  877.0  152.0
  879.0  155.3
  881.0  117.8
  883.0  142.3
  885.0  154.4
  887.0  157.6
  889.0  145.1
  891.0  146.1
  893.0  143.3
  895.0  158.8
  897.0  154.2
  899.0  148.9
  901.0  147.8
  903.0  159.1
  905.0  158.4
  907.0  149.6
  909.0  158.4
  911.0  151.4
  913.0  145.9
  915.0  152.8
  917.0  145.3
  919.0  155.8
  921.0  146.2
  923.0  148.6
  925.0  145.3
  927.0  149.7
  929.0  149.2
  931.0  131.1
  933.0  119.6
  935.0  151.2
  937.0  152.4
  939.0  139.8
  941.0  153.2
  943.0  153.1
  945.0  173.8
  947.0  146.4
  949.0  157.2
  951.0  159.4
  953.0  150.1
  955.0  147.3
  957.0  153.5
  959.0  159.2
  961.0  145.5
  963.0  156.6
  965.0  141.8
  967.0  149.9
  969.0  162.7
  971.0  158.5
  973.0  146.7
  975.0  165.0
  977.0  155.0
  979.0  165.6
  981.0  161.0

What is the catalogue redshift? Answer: 0.495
